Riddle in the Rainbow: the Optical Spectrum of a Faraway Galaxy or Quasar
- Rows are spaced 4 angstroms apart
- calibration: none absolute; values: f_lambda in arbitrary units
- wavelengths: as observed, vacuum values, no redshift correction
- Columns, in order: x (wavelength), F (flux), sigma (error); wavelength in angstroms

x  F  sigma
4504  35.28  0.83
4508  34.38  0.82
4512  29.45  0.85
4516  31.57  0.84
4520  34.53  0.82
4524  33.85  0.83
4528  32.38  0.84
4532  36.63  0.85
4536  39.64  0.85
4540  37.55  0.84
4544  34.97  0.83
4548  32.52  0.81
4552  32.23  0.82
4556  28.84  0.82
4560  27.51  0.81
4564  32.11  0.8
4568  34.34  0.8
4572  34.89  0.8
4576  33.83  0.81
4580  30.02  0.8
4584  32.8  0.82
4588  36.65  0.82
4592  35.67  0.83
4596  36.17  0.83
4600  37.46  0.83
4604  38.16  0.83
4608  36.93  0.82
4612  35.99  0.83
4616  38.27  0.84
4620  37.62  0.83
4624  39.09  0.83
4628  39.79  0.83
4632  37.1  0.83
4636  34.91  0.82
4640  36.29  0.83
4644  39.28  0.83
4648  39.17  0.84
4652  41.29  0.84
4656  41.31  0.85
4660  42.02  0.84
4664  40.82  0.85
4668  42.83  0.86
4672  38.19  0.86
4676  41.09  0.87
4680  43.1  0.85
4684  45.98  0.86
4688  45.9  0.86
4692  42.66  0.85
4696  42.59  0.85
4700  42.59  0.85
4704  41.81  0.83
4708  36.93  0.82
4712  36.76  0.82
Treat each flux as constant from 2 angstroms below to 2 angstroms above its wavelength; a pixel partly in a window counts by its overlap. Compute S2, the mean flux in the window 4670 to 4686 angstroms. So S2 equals 42.1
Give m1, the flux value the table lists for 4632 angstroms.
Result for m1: 37.1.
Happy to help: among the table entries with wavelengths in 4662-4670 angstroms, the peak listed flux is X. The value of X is 42.83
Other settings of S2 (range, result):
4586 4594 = 36.2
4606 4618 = 37.1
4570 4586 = 32.9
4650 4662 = 41.5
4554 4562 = 28.2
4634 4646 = 36.8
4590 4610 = 36.9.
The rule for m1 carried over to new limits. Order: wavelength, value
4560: 27.51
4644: 39.28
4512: 29.45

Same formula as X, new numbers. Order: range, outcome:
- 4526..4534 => 36.63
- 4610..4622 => 38.27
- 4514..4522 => 34.53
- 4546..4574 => 34.89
